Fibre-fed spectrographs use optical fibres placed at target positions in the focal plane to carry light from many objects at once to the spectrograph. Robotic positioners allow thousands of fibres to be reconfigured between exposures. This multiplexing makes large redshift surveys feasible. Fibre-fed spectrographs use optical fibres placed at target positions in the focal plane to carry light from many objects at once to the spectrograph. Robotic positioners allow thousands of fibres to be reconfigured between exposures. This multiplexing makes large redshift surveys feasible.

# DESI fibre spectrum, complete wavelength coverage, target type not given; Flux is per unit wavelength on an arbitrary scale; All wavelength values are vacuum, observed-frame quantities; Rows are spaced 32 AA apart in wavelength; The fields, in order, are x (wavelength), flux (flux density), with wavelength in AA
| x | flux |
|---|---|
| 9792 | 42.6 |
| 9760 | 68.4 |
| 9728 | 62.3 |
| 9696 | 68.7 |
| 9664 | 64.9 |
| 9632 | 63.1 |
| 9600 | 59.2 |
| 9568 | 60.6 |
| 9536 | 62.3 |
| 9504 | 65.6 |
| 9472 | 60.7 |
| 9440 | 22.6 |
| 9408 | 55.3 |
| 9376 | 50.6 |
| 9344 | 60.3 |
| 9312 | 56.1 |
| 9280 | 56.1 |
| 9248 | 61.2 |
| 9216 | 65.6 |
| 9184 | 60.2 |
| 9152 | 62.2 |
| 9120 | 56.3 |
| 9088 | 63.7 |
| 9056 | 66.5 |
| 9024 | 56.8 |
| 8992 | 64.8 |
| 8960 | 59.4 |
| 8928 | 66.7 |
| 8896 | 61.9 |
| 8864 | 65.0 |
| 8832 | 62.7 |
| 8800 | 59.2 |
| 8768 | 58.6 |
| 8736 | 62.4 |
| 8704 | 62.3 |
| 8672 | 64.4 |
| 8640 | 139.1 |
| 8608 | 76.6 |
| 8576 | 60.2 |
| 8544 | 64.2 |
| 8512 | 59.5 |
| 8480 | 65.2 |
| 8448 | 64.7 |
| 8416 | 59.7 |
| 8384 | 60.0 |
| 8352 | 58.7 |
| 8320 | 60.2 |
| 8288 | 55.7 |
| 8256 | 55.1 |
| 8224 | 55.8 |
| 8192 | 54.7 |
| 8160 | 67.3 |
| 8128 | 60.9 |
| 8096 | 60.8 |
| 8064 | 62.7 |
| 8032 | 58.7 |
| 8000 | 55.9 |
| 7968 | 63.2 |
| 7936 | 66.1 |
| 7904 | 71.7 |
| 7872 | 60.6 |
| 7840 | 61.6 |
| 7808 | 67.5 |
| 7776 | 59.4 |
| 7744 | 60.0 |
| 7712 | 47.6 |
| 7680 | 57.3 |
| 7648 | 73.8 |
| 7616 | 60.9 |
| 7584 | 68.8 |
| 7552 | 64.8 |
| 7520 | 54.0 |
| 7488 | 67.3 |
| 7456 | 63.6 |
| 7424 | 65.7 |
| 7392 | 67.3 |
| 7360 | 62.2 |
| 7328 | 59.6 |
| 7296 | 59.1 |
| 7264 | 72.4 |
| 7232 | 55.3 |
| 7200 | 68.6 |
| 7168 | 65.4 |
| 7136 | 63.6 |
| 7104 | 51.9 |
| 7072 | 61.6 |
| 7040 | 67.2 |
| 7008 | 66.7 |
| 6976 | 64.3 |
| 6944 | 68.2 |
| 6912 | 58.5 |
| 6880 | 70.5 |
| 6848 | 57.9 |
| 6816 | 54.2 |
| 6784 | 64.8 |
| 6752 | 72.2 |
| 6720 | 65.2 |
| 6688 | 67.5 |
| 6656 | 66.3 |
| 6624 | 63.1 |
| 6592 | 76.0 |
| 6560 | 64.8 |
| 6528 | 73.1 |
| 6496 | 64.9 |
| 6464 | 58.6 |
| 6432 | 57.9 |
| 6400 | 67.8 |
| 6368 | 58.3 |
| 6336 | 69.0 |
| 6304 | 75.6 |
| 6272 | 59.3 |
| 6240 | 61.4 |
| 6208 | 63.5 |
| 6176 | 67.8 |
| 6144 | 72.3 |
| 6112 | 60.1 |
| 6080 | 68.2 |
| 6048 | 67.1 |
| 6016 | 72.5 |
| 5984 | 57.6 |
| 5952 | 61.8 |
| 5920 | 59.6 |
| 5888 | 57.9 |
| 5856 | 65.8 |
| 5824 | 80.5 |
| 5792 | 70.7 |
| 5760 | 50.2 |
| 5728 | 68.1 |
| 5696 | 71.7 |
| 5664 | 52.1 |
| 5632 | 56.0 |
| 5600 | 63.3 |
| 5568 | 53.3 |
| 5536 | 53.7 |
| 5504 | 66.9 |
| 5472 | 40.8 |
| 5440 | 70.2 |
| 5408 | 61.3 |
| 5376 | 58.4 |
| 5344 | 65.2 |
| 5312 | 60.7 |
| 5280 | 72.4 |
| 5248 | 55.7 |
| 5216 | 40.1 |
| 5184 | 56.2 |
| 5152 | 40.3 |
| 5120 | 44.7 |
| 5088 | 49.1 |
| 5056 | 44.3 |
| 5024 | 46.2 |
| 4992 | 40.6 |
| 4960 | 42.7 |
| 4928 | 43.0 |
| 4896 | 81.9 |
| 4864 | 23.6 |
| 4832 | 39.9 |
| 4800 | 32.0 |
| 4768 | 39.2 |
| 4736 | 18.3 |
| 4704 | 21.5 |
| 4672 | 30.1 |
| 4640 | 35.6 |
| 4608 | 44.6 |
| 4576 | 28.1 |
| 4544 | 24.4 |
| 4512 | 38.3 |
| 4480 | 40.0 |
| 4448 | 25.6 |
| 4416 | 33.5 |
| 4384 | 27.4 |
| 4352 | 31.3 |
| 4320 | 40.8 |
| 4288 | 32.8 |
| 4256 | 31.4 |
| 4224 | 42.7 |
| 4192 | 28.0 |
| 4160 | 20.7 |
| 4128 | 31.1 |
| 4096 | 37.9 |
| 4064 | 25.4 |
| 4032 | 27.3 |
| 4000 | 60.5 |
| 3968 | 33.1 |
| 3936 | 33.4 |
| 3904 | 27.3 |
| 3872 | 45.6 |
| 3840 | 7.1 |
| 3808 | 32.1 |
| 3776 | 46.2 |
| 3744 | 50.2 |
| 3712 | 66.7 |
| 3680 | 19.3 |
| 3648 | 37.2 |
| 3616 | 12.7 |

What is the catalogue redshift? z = 0.314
